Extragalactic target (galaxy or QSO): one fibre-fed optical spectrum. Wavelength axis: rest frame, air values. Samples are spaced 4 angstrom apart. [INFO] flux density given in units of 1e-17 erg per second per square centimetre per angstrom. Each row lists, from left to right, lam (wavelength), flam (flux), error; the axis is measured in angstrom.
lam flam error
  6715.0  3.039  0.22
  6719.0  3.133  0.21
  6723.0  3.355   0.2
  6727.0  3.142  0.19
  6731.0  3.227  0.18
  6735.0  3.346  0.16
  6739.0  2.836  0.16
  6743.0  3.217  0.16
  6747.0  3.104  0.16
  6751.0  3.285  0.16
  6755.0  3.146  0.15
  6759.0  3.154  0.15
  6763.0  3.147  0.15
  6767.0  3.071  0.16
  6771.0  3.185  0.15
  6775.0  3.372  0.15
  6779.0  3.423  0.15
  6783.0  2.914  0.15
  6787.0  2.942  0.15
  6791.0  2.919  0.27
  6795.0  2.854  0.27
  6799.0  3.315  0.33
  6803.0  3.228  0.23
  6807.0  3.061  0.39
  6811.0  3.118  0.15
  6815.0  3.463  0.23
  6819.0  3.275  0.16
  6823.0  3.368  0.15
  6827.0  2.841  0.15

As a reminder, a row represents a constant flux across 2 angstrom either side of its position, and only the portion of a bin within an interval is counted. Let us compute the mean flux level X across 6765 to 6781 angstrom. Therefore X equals 3.26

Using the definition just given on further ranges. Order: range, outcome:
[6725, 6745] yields 3.15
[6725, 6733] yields 3.18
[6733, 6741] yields 3.09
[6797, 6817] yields 3.24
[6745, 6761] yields 3.17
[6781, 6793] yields 2.93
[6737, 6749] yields 3.05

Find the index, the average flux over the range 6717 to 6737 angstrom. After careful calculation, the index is 3.24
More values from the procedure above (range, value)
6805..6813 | 3.09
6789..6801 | 3.03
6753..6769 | 3.13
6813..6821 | 3.37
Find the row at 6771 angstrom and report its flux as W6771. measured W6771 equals 3.185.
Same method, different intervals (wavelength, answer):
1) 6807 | 3.061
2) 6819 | 3.275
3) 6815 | 3.463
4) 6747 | 3.104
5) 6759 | 3.154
